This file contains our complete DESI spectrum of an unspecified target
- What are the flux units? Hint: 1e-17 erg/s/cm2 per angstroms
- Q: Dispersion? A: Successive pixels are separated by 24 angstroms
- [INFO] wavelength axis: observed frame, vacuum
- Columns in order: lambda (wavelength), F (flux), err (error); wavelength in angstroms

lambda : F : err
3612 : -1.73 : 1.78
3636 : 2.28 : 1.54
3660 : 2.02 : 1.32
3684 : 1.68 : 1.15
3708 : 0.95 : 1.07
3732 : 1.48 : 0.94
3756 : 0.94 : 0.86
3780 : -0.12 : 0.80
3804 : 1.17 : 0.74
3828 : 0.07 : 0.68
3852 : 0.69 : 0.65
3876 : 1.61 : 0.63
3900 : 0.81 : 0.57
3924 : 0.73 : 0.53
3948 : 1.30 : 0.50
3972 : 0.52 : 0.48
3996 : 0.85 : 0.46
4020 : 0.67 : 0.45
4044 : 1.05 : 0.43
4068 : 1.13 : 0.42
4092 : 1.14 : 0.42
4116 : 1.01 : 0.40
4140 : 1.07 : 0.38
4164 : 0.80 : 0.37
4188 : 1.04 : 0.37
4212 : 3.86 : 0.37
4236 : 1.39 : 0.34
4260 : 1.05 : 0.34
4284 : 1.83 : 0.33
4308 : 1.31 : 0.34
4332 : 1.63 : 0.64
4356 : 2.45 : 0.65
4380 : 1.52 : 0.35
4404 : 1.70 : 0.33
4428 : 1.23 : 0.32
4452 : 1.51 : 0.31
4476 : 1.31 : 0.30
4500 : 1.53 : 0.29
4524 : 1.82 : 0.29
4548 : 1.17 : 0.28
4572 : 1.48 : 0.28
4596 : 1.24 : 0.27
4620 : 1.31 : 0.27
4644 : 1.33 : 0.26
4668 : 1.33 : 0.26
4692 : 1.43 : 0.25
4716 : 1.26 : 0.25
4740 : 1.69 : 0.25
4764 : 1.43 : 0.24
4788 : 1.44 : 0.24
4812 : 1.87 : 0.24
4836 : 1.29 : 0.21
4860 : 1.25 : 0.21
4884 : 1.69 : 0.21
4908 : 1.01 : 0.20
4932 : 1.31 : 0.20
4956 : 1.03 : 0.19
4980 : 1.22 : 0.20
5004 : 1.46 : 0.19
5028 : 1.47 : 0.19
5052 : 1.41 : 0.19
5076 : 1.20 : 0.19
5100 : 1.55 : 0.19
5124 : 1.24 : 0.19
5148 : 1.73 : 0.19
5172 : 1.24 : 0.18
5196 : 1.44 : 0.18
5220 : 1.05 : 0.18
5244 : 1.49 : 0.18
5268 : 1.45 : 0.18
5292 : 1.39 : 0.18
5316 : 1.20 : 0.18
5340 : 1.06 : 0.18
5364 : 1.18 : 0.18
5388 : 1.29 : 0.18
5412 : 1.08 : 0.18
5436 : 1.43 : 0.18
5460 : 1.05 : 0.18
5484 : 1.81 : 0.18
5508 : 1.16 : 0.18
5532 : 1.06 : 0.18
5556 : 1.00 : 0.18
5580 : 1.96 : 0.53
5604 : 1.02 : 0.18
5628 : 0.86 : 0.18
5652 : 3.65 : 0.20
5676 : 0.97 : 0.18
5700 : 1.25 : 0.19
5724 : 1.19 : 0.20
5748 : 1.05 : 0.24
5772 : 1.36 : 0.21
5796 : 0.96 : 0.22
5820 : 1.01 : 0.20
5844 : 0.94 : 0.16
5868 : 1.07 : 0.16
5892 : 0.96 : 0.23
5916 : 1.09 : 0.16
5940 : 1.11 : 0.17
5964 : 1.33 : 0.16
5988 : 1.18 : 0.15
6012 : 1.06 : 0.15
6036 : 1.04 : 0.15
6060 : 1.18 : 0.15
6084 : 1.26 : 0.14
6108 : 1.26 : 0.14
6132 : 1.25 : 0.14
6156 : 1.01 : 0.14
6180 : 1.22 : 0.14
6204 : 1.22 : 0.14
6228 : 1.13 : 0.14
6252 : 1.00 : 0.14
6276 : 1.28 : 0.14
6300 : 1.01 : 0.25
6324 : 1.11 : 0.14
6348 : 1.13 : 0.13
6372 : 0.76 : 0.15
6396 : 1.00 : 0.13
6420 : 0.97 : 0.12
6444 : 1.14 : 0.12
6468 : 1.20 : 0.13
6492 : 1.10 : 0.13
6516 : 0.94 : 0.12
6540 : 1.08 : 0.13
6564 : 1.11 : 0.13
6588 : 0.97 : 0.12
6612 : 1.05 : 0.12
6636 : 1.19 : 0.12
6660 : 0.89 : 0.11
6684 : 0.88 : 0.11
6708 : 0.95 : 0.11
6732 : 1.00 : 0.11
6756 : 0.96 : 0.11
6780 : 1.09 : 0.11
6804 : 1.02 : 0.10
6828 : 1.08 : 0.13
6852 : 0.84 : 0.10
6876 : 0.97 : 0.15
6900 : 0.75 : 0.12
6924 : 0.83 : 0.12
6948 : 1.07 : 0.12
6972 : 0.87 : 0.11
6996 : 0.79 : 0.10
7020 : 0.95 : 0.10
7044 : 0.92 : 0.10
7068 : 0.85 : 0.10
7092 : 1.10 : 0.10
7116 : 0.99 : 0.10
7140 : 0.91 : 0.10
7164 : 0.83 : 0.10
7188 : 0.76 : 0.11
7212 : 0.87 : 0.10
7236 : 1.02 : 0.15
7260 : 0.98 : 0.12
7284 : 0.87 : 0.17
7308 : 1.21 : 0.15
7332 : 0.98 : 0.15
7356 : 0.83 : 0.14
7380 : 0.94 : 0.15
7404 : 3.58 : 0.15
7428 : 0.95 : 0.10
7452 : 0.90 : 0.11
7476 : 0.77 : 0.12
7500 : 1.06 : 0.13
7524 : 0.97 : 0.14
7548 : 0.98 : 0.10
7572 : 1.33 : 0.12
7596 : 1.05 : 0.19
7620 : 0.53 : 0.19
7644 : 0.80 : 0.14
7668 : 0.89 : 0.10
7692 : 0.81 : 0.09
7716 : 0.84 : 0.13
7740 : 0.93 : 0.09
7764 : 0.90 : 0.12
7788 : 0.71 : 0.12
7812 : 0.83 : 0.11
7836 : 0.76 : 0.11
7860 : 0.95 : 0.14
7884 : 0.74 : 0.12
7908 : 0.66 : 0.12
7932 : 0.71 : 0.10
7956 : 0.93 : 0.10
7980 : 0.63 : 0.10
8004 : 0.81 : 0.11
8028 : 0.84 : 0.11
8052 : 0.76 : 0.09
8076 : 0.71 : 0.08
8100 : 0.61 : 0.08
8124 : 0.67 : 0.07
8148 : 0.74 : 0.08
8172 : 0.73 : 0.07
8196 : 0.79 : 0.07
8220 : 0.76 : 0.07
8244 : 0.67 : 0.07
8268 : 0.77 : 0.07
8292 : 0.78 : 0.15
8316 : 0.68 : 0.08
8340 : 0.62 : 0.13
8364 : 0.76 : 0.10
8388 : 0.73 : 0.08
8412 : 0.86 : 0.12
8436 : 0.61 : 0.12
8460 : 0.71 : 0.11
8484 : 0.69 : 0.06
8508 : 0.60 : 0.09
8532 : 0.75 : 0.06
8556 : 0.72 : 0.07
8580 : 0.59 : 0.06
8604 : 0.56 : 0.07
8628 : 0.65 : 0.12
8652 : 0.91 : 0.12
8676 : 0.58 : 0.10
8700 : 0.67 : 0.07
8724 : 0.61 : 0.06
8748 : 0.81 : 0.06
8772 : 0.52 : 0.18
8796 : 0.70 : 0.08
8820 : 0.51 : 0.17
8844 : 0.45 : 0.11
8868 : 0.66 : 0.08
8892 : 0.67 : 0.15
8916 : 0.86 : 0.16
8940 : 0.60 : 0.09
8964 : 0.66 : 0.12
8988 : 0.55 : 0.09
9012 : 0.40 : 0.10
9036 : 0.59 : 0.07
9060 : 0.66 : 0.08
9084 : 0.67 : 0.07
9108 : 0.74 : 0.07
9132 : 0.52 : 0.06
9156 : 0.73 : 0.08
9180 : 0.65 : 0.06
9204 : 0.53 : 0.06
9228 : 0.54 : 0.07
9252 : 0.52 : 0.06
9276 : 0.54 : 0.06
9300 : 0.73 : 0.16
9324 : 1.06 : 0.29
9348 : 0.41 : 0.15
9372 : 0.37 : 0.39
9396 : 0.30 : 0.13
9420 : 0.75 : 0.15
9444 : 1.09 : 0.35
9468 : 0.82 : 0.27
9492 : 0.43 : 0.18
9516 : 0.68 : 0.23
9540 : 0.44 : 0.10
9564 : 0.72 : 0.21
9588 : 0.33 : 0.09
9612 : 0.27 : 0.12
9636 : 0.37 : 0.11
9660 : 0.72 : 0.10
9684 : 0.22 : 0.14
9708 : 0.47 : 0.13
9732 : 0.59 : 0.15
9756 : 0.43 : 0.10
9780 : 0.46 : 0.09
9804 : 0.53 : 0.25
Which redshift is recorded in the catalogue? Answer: 0.13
